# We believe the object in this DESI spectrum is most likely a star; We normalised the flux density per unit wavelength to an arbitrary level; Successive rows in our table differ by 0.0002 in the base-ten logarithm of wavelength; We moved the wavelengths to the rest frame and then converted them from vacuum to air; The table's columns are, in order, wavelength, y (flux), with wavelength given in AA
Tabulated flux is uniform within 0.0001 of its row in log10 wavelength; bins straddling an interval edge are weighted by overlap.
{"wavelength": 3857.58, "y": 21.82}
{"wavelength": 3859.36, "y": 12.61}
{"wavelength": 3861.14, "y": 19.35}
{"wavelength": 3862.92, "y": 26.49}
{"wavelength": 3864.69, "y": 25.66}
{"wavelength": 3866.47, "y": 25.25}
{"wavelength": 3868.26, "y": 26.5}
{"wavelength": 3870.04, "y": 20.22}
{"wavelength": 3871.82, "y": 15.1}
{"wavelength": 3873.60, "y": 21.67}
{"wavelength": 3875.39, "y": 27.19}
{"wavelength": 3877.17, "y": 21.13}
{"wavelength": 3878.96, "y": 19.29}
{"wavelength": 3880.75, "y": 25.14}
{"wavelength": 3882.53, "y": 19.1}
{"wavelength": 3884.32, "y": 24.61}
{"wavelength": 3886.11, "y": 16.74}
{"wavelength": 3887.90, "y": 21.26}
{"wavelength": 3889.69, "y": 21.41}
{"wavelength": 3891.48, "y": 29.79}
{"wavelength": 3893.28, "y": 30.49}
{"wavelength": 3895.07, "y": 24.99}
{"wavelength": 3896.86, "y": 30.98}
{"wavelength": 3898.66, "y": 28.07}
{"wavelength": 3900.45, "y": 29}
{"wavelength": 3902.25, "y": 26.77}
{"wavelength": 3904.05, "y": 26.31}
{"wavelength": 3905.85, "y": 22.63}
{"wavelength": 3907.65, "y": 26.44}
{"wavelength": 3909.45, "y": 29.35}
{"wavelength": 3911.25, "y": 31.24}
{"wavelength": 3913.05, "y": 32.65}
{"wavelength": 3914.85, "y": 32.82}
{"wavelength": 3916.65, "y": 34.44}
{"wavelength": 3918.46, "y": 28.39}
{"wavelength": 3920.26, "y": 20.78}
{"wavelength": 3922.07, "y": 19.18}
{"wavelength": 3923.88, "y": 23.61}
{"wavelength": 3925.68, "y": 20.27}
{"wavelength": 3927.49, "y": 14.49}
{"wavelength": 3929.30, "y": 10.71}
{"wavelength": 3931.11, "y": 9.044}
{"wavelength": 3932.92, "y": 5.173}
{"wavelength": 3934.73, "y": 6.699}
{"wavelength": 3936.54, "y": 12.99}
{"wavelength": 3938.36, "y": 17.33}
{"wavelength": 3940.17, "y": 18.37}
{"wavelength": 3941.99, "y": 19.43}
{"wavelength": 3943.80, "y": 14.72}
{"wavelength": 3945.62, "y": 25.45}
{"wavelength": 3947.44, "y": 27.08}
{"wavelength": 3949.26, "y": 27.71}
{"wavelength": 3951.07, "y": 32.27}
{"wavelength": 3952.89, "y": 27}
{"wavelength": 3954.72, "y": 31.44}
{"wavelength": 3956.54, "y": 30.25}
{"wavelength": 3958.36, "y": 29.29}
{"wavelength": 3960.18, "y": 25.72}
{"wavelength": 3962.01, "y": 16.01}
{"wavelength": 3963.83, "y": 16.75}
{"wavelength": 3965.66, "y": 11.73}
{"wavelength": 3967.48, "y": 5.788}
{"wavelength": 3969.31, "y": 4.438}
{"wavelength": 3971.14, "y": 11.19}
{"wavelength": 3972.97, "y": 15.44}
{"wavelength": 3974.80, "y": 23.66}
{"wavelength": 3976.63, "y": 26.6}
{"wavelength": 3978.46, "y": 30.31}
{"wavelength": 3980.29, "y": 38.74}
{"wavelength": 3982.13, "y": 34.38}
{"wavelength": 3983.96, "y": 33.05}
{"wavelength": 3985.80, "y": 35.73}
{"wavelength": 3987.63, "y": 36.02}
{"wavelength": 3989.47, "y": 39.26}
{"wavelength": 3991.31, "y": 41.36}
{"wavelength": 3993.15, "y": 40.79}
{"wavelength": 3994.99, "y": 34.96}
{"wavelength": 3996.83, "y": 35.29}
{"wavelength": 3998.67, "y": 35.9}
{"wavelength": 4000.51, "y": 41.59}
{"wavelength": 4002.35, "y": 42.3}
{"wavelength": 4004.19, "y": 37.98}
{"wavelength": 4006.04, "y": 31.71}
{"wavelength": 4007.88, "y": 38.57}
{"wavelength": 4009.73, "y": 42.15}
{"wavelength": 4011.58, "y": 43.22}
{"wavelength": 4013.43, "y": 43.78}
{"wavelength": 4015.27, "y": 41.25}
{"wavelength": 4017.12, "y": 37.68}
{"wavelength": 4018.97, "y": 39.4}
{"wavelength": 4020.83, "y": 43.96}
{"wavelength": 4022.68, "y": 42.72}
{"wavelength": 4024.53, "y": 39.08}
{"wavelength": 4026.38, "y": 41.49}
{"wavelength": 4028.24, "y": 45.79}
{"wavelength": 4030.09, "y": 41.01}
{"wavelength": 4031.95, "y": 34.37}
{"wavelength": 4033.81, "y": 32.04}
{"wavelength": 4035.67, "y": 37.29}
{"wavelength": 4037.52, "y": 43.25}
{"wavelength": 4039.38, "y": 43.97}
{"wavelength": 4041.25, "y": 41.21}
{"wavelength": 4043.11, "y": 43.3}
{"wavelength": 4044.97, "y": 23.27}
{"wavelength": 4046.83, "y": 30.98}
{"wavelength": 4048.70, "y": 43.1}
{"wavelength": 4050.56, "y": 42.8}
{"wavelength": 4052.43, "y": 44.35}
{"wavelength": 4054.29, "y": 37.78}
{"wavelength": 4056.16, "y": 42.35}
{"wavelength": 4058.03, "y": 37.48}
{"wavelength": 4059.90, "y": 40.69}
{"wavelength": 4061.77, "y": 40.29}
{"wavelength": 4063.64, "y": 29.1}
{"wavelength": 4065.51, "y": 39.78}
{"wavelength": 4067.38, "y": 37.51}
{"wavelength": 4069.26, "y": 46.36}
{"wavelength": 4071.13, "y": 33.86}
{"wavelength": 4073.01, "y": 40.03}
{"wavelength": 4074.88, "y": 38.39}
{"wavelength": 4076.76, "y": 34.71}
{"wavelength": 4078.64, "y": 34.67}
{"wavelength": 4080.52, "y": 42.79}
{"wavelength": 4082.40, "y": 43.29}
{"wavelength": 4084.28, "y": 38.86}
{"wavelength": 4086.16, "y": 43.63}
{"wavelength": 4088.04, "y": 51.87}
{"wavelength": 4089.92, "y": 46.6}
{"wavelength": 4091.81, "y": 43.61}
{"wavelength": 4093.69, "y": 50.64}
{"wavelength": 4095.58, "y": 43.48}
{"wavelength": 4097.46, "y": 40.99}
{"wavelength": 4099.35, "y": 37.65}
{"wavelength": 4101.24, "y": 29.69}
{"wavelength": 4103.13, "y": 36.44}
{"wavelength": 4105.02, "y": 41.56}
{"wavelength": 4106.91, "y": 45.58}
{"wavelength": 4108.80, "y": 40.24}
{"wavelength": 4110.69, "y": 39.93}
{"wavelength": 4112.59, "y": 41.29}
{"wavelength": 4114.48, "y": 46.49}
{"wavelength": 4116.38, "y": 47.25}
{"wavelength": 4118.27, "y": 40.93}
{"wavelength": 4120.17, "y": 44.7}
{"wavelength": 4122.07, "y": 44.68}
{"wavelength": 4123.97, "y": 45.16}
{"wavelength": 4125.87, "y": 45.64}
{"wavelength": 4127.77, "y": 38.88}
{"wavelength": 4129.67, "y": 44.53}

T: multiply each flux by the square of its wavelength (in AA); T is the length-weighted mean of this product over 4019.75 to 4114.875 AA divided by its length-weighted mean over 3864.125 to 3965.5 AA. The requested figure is 1.9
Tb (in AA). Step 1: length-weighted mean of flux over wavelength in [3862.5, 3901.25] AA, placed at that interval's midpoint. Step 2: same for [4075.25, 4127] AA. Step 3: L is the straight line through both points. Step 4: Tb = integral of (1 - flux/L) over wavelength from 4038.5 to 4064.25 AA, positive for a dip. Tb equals -0.4 AA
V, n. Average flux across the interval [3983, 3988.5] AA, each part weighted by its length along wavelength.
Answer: 35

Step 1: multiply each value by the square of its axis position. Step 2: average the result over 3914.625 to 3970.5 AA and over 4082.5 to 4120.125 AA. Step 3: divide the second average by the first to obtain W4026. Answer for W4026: 2.3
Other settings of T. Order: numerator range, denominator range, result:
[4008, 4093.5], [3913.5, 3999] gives 1.75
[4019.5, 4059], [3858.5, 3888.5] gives 1.99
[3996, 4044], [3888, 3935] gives 1.78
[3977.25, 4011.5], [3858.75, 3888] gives 1.83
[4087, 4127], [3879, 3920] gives 1.79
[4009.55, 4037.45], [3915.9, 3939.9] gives 2.49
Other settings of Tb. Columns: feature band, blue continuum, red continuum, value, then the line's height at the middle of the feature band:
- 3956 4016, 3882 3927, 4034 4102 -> 4.6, 32.9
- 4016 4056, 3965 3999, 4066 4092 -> -4.9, 35.3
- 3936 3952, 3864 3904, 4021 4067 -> 4.3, 29.8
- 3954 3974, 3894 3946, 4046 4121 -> 6.7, 27.2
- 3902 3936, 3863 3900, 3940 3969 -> 1.6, 23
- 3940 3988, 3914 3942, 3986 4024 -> 6.8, 28.2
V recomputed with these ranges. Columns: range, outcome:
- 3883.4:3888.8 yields 20.9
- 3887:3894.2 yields 25.7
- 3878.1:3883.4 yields 21.2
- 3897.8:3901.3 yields 28.6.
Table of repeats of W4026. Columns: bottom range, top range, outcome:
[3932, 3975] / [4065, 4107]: 2.31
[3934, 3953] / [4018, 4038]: 2.01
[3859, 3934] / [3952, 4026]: 1.45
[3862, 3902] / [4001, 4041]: 1.78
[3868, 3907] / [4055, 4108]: 1.86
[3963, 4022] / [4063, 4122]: 1.33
